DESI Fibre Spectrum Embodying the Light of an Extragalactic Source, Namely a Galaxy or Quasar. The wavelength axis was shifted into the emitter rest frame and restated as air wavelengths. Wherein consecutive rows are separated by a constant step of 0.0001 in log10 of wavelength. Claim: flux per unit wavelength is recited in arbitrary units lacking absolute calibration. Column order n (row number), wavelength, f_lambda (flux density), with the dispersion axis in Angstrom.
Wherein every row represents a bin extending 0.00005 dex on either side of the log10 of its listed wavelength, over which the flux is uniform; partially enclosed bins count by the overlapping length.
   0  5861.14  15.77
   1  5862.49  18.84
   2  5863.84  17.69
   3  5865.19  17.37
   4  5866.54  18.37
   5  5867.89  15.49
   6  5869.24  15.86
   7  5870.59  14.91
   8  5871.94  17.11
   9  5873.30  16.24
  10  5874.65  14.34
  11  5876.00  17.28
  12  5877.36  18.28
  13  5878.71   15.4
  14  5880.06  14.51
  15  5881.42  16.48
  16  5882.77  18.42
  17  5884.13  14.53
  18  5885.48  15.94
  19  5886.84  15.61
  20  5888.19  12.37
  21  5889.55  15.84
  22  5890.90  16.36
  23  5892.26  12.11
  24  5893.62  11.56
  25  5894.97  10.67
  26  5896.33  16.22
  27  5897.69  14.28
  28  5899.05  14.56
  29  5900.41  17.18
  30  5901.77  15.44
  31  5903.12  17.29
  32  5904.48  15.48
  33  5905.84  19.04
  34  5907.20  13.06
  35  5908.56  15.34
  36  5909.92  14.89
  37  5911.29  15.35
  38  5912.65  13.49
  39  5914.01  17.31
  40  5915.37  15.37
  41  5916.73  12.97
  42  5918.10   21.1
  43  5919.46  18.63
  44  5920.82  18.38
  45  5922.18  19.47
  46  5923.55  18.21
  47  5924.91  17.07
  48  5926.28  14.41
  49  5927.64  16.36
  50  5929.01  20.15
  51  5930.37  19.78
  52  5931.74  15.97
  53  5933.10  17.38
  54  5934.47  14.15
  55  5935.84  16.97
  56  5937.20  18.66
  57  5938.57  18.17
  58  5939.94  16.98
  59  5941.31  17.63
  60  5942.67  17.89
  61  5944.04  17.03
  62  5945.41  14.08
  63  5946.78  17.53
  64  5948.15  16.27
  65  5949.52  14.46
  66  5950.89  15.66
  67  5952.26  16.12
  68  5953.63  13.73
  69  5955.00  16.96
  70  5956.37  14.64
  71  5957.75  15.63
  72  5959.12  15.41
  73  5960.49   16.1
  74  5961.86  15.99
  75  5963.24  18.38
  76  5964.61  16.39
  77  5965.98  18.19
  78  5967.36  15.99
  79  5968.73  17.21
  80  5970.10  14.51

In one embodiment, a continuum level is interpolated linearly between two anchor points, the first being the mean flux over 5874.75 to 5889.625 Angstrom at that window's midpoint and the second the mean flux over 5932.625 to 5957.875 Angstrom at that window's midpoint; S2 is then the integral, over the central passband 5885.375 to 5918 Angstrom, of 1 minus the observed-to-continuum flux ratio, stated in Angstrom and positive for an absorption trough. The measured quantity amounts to 1.99 Angstrom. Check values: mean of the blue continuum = 15.8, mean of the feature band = 15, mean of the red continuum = 16.3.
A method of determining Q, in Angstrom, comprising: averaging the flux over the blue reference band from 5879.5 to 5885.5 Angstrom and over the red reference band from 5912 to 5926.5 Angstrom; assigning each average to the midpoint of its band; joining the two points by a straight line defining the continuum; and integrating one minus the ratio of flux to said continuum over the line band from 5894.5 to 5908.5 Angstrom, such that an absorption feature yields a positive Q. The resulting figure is 1.0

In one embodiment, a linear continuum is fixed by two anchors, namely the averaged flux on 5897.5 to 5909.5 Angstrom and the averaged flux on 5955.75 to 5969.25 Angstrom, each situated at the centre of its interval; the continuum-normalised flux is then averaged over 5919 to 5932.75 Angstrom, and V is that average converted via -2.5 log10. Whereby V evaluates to -0.12 mag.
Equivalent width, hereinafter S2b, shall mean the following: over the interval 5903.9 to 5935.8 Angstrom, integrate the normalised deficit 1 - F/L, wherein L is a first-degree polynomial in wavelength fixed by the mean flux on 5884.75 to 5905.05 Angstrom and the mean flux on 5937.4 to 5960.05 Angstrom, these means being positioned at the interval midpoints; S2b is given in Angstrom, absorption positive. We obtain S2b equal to -2.6 Angstrom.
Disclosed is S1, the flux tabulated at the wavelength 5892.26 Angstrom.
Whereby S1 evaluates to 12.11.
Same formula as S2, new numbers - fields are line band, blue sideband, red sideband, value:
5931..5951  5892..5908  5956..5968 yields -1.02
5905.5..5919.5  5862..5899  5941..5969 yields 0.01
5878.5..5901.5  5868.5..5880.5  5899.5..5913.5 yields 1.48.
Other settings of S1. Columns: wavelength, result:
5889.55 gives 15.84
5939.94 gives 16.98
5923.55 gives 18.21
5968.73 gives 17.21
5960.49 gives 16.1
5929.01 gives 20.15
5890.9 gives 16.36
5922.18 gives 19.47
